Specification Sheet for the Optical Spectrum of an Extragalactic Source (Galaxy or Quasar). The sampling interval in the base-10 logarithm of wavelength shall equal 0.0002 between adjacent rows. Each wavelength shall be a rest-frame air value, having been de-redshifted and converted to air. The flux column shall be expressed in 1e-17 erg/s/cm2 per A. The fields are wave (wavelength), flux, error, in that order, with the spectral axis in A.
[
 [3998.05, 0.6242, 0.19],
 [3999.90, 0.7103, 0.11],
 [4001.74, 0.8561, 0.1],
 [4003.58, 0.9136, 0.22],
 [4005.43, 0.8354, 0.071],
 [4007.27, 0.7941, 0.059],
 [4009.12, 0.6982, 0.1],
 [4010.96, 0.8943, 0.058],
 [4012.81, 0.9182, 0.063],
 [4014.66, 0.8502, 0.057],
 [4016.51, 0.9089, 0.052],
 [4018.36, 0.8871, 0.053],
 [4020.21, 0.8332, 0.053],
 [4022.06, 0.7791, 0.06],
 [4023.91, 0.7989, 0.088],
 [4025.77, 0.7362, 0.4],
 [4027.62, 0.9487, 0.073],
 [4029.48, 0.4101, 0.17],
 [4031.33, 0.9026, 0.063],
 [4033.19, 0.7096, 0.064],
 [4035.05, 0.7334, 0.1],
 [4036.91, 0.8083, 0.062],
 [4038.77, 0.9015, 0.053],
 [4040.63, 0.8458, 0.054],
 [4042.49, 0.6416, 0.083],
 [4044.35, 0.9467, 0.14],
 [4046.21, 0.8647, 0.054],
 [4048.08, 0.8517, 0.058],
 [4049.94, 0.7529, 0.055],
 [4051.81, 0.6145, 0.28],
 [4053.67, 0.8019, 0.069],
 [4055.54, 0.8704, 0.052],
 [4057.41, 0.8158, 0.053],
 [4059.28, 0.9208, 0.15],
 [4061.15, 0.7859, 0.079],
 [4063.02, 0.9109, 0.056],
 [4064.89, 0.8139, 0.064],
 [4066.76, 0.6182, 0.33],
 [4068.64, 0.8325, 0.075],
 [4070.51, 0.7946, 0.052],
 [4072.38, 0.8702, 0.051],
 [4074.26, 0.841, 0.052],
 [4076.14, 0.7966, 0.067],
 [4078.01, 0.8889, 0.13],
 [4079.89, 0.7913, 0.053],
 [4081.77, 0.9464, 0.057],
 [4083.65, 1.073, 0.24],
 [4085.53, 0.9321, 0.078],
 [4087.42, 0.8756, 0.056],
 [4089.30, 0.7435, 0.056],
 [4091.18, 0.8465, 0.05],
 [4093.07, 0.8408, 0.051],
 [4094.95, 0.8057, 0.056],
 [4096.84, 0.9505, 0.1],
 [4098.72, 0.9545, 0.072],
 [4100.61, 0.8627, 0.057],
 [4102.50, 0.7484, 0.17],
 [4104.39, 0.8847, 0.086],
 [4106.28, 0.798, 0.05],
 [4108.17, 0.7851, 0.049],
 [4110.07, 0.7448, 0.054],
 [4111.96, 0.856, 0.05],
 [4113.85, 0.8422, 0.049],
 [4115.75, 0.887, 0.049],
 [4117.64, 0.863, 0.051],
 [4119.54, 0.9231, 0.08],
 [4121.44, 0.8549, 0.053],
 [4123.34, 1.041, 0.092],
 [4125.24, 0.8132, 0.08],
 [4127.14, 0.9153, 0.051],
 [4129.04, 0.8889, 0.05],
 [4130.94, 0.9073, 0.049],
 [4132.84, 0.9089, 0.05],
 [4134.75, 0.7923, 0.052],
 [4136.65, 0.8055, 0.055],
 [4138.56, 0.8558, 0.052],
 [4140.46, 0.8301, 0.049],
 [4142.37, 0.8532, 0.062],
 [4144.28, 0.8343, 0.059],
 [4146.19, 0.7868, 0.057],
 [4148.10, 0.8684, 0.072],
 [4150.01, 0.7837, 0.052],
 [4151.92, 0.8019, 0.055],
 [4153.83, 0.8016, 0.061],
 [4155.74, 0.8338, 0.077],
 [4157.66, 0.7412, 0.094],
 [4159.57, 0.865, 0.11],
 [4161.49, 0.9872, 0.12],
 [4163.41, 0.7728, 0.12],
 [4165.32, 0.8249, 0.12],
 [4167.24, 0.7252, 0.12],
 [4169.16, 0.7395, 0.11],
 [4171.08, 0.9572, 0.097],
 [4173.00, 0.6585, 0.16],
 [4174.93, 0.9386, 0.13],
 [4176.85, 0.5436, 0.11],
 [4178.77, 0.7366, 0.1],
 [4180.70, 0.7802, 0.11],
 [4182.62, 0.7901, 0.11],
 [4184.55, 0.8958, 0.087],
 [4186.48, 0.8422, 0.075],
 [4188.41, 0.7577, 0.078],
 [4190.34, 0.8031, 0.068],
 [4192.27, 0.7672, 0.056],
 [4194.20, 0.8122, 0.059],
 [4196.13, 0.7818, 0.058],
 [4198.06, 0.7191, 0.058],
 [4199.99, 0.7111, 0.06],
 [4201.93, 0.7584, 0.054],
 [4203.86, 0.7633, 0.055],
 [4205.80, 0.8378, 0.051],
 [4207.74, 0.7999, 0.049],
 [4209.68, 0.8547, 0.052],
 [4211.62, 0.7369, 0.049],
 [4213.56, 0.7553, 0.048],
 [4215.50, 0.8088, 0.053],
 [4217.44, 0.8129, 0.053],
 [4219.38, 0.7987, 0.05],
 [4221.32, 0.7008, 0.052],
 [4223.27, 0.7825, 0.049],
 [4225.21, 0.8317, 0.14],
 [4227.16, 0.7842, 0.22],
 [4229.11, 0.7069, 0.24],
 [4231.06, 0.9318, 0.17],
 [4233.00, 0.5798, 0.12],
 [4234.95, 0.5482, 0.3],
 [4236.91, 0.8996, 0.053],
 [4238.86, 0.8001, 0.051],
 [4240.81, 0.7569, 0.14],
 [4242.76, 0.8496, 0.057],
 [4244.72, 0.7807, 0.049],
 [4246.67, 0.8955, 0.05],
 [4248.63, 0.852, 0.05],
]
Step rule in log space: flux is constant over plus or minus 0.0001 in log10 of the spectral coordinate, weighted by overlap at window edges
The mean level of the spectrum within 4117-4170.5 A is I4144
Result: 0.844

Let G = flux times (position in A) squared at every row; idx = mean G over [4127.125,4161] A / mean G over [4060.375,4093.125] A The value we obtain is 1.02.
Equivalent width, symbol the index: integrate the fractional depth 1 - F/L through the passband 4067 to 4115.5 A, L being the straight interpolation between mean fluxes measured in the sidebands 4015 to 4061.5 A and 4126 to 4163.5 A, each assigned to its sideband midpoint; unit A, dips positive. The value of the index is -1.5 A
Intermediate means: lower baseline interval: 0.804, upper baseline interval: 0.843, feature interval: 0.849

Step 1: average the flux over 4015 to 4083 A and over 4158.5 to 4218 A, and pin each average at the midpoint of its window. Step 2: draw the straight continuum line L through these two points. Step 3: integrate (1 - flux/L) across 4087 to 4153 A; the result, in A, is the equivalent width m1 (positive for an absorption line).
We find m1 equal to -4.0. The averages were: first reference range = 0.812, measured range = 0.85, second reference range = 0.791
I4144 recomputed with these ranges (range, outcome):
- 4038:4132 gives 0.847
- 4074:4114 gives 0.855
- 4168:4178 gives 0.766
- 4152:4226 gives 0.79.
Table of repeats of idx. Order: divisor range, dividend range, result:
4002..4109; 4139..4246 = 1.02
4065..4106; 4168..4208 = 0.96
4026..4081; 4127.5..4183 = 1.07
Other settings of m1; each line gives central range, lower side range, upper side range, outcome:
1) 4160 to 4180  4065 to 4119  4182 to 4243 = 0.32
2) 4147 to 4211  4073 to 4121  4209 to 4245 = 0.81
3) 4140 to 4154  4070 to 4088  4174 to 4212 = 0.04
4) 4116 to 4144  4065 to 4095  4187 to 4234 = -1.94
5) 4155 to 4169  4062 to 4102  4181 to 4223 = -0.13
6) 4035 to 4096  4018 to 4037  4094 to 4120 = -1.68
